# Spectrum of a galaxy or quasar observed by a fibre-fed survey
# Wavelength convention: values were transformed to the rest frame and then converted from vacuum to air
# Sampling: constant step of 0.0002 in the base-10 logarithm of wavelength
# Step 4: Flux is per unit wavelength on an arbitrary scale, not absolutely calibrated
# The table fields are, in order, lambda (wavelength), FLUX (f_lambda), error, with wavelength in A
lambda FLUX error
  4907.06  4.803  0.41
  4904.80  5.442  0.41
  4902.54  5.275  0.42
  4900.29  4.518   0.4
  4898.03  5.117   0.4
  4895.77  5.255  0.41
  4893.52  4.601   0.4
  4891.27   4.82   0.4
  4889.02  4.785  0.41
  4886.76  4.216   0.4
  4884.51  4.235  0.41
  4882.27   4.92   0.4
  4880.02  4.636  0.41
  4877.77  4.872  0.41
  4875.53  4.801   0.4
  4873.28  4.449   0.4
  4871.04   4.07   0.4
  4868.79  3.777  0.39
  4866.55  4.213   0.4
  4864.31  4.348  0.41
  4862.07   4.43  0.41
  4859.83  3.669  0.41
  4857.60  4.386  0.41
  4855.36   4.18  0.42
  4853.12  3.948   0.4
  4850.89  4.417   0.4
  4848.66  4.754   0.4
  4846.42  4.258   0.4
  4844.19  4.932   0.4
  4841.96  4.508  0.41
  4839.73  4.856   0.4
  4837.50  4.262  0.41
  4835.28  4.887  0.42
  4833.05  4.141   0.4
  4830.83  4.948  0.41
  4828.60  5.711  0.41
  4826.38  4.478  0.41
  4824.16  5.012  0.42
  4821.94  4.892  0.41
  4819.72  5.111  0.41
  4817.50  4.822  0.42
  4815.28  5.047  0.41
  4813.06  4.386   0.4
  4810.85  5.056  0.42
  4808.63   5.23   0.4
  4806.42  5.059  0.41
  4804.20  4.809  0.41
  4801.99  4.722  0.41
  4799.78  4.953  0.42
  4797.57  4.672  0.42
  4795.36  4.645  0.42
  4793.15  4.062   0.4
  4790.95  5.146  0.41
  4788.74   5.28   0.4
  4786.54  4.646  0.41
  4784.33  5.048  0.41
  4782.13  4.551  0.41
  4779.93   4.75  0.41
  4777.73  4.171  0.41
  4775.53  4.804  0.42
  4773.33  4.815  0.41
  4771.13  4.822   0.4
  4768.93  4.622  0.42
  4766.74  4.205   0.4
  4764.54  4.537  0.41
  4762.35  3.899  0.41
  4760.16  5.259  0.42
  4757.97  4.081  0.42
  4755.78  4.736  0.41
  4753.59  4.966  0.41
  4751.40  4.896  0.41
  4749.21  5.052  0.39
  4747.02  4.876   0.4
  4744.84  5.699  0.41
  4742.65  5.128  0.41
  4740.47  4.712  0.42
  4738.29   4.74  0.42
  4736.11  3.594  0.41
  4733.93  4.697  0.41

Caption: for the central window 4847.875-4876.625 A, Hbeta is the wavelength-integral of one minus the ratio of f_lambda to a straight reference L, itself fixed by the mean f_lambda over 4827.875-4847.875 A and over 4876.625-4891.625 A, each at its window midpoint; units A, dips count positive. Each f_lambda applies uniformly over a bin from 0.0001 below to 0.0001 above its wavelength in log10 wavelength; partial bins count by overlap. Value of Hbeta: 2.5 A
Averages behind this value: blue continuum 4.7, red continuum 4.63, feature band 4.26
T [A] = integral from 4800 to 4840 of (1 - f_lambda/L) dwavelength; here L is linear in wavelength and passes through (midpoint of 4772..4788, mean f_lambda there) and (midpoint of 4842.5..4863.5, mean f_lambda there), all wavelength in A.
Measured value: -3.2 A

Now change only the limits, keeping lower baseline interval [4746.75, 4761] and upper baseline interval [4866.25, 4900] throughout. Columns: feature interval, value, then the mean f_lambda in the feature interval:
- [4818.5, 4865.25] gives 0.90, 4.58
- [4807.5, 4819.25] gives -0.50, 4.92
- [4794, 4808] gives -0.21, 4.81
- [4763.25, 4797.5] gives 0.78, 4.67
